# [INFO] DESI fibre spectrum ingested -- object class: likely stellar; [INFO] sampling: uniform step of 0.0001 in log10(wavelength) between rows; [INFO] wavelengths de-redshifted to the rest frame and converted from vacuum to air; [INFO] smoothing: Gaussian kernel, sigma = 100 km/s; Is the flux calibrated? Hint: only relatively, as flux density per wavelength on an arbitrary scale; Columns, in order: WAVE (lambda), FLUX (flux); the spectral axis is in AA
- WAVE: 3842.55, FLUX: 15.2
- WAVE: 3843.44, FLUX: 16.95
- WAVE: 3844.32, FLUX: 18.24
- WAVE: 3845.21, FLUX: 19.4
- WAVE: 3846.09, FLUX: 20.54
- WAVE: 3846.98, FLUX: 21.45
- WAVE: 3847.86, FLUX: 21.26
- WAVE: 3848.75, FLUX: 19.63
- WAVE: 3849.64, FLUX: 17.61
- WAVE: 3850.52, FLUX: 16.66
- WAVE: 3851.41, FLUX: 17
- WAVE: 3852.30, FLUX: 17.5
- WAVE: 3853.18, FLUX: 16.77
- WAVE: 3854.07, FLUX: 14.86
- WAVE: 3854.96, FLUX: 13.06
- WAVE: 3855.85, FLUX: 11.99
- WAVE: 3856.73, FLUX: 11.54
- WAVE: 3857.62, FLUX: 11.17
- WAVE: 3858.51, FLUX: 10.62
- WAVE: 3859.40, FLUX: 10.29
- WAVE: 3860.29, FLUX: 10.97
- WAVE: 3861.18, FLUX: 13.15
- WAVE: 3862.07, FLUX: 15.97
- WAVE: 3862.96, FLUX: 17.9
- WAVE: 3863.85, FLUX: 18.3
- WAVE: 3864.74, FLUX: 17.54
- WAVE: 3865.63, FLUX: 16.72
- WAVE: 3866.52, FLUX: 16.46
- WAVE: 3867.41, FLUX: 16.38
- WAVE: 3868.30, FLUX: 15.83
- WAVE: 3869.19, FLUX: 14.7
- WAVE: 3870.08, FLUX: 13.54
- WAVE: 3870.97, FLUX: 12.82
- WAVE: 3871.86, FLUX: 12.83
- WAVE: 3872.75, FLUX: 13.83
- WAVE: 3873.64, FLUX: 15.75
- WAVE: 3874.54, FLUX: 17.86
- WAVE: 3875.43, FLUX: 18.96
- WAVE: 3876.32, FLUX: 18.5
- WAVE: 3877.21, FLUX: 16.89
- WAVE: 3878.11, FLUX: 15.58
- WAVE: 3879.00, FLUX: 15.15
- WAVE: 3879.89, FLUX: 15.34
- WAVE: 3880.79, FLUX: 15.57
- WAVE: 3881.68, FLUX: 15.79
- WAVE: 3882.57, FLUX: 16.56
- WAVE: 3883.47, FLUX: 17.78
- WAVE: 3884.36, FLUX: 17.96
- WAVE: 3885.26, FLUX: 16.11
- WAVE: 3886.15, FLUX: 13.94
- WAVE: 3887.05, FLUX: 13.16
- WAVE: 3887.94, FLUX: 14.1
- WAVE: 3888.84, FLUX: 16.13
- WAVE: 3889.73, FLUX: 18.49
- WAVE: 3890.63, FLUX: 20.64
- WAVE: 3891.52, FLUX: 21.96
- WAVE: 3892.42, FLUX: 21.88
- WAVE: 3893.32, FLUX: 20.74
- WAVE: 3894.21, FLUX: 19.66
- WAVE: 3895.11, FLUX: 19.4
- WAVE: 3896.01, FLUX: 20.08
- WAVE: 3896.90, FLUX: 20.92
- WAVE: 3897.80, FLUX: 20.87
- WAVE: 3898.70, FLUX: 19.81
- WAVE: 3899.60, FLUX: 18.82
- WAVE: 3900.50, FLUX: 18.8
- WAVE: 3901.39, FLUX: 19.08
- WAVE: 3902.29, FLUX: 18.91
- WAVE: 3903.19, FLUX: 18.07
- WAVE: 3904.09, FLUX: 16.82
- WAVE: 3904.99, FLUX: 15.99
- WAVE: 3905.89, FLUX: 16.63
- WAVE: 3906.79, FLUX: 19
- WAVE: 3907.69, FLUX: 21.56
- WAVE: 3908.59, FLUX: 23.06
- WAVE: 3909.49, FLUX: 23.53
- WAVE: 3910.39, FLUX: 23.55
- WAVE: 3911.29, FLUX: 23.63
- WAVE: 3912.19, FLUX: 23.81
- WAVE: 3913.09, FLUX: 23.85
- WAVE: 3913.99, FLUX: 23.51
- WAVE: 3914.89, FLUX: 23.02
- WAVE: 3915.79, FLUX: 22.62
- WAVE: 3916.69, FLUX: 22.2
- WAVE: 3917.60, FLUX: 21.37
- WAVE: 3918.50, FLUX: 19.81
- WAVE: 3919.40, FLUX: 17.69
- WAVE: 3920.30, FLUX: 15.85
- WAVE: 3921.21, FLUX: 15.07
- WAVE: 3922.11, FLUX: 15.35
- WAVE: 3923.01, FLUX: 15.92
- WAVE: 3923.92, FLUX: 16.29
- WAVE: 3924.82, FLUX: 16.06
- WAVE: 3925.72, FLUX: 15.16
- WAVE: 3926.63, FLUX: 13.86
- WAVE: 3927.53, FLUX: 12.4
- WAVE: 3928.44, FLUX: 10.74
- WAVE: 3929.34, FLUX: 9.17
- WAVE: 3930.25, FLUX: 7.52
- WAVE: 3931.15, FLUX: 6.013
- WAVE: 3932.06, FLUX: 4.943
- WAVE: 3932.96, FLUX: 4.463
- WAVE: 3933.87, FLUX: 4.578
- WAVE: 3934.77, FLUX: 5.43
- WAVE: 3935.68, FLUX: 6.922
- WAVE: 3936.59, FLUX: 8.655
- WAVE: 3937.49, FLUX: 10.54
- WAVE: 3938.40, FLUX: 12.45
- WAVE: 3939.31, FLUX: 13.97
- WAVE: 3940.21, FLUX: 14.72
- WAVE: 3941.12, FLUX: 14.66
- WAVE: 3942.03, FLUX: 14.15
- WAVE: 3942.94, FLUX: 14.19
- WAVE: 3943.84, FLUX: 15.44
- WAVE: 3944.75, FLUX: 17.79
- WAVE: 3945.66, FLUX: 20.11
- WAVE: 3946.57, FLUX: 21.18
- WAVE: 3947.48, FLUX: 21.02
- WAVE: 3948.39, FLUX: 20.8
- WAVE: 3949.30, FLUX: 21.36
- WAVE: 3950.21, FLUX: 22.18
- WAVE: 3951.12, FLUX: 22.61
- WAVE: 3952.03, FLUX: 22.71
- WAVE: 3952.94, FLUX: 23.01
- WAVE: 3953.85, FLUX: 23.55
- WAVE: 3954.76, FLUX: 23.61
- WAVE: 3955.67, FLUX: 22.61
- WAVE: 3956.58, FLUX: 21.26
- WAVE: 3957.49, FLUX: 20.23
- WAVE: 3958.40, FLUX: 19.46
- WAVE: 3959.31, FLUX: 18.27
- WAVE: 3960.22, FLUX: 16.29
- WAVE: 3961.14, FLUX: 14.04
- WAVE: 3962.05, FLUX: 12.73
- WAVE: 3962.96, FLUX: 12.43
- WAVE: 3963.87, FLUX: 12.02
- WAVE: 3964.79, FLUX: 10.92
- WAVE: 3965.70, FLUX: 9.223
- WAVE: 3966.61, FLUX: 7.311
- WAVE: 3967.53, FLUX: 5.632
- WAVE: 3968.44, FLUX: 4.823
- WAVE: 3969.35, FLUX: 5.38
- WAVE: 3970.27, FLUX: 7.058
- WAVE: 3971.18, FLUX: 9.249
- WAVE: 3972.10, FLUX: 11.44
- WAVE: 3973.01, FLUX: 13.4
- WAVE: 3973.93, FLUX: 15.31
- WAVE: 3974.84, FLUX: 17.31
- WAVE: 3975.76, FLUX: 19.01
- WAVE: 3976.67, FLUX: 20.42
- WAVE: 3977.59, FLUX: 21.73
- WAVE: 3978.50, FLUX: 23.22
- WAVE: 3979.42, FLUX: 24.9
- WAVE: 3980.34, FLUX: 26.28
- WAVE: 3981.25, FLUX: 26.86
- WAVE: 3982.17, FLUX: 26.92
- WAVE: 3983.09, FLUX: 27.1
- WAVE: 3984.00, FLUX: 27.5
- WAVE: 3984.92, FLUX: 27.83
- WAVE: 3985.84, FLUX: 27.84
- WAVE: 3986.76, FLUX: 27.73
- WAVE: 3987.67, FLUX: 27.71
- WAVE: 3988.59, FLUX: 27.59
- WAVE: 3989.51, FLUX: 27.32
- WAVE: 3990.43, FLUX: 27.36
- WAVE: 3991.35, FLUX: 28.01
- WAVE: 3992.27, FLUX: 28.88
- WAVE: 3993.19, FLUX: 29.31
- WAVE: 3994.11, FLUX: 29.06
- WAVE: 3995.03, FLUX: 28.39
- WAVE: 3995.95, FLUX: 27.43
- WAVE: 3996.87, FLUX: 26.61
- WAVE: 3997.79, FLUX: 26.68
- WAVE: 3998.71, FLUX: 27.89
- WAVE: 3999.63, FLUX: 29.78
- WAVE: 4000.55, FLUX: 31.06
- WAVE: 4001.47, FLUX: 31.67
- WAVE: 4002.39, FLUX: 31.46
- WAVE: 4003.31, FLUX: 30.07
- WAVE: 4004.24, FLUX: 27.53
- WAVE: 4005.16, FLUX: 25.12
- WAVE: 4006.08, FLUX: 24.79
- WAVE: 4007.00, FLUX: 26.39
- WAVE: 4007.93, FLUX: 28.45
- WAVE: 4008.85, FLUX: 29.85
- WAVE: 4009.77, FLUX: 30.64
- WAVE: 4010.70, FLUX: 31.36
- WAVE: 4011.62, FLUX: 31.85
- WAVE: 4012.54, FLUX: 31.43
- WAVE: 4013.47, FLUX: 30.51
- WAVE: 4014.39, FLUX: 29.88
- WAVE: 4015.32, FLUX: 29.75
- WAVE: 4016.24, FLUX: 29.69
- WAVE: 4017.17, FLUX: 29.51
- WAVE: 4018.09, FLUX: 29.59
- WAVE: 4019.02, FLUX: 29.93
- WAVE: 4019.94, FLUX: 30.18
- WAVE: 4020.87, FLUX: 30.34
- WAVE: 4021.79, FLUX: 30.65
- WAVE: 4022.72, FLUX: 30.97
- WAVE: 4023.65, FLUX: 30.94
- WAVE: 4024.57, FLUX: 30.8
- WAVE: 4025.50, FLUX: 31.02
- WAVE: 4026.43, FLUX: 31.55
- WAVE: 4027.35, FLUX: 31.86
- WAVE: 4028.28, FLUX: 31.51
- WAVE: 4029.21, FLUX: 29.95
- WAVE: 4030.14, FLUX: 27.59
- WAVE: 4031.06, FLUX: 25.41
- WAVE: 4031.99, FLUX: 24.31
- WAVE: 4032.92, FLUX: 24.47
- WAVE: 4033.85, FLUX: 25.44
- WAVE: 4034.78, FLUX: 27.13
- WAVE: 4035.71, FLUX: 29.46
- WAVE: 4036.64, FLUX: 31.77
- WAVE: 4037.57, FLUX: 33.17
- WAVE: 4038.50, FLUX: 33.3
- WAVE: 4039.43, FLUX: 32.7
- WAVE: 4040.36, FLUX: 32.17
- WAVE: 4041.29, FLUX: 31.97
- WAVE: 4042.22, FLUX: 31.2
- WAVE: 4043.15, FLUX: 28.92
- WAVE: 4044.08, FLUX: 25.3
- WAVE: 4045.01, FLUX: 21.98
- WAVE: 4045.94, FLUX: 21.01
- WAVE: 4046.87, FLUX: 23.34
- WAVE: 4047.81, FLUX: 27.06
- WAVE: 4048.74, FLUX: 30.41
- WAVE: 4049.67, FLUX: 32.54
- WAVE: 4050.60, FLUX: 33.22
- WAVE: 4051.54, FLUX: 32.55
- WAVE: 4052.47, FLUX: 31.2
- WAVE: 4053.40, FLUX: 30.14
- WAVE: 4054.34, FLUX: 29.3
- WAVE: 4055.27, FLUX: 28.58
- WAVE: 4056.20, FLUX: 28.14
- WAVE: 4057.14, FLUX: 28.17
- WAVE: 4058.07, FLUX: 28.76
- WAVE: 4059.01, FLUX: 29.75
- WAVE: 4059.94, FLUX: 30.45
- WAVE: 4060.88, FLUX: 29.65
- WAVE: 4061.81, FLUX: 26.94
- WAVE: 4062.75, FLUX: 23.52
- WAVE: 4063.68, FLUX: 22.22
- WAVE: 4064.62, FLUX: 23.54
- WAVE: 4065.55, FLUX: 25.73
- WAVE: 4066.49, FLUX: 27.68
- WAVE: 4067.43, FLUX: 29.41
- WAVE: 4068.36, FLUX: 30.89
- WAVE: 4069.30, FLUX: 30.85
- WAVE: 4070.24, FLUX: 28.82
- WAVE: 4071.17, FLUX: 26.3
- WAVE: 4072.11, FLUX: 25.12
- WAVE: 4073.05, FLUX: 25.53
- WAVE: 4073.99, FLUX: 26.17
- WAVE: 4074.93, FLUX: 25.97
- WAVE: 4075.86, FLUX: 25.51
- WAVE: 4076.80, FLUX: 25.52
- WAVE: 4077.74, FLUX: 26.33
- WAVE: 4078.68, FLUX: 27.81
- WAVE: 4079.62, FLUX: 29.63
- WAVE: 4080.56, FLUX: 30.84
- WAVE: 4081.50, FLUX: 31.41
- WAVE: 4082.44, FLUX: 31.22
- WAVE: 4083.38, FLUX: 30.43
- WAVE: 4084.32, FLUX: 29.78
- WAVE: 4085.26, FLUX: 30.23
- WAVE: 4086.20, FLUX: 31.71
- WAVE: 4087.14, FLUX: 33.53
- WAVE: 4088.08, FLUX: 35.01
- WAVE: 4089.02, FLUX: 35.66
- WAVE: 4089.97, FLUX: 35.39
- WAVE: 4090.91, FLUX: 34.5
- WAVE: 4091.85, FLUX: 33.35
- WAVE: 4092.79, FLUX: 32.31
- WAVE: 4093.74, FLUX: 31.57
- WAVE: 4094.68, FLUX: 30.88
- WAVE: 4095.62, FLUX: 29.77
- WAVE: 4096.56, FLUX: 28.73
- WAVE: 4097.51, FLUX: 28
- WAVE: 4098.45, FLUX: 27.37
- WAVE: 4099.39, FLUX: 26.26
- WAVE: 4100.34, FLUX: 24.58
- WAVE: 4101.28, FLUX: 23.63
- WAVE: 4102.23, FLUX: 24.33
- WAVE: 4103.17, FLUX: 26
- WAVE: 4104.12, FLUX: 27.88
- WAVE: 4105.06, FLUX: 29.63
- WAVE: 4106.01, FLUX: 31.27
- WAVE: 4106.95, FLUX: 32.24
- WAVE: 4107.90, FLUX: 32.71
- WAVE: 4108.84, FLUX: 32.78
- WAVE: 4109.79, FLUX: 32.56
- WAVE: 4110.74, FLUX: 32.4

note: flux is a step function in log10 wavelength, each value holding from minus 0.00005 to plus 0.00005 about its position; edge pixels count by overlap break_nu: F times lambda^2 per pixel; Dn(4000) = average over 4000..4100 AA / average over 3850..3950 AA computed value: 1.9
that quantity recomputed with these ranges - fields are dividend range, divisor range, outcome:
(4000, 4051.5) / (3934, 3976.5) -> 2.02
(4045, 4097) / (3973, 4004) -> 1.15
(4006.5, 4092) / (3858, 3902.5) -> 1.90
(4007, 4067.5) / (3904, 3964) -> 1.82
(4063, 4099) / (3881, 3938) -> 1.91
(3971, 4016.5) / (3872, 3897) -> 1.61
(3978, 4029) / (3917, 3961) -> 1.90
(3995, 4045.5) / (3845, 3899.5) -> 1.90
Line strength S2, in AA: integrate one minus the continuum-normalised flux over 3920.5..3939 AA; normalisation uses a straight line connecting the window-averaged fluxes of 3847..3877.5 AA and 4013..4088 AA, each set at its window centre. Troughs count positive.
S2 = 8.7 AA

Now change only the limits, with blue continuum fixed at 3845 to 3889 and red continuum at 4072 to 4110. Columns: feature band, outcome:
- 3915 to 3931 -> 2.9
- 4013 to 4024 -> -2.2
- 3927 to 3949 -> 8.7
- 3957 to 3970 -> 5.8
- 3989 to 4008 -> -3.5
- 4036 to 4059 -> -2.2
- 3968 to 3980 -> 4.0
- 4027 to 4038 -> -1.0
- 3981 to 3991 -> -1.9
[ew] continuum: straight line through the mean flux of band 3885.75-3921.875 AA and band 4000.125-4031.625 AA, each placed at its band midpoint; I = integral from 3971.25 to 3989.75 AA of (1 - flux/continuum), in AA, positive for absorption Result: 2.54 AA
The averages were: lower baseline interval 19.7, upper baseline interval 29.8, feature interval 23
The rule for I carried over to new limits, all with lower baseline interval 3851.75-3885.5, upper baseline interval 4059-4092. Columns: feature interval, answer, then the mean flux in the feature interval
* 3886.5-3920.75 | -4.6 AA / 20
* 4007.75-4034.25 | -4.5 AA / 29.7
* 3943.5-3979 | 7.8 AA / 16.6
